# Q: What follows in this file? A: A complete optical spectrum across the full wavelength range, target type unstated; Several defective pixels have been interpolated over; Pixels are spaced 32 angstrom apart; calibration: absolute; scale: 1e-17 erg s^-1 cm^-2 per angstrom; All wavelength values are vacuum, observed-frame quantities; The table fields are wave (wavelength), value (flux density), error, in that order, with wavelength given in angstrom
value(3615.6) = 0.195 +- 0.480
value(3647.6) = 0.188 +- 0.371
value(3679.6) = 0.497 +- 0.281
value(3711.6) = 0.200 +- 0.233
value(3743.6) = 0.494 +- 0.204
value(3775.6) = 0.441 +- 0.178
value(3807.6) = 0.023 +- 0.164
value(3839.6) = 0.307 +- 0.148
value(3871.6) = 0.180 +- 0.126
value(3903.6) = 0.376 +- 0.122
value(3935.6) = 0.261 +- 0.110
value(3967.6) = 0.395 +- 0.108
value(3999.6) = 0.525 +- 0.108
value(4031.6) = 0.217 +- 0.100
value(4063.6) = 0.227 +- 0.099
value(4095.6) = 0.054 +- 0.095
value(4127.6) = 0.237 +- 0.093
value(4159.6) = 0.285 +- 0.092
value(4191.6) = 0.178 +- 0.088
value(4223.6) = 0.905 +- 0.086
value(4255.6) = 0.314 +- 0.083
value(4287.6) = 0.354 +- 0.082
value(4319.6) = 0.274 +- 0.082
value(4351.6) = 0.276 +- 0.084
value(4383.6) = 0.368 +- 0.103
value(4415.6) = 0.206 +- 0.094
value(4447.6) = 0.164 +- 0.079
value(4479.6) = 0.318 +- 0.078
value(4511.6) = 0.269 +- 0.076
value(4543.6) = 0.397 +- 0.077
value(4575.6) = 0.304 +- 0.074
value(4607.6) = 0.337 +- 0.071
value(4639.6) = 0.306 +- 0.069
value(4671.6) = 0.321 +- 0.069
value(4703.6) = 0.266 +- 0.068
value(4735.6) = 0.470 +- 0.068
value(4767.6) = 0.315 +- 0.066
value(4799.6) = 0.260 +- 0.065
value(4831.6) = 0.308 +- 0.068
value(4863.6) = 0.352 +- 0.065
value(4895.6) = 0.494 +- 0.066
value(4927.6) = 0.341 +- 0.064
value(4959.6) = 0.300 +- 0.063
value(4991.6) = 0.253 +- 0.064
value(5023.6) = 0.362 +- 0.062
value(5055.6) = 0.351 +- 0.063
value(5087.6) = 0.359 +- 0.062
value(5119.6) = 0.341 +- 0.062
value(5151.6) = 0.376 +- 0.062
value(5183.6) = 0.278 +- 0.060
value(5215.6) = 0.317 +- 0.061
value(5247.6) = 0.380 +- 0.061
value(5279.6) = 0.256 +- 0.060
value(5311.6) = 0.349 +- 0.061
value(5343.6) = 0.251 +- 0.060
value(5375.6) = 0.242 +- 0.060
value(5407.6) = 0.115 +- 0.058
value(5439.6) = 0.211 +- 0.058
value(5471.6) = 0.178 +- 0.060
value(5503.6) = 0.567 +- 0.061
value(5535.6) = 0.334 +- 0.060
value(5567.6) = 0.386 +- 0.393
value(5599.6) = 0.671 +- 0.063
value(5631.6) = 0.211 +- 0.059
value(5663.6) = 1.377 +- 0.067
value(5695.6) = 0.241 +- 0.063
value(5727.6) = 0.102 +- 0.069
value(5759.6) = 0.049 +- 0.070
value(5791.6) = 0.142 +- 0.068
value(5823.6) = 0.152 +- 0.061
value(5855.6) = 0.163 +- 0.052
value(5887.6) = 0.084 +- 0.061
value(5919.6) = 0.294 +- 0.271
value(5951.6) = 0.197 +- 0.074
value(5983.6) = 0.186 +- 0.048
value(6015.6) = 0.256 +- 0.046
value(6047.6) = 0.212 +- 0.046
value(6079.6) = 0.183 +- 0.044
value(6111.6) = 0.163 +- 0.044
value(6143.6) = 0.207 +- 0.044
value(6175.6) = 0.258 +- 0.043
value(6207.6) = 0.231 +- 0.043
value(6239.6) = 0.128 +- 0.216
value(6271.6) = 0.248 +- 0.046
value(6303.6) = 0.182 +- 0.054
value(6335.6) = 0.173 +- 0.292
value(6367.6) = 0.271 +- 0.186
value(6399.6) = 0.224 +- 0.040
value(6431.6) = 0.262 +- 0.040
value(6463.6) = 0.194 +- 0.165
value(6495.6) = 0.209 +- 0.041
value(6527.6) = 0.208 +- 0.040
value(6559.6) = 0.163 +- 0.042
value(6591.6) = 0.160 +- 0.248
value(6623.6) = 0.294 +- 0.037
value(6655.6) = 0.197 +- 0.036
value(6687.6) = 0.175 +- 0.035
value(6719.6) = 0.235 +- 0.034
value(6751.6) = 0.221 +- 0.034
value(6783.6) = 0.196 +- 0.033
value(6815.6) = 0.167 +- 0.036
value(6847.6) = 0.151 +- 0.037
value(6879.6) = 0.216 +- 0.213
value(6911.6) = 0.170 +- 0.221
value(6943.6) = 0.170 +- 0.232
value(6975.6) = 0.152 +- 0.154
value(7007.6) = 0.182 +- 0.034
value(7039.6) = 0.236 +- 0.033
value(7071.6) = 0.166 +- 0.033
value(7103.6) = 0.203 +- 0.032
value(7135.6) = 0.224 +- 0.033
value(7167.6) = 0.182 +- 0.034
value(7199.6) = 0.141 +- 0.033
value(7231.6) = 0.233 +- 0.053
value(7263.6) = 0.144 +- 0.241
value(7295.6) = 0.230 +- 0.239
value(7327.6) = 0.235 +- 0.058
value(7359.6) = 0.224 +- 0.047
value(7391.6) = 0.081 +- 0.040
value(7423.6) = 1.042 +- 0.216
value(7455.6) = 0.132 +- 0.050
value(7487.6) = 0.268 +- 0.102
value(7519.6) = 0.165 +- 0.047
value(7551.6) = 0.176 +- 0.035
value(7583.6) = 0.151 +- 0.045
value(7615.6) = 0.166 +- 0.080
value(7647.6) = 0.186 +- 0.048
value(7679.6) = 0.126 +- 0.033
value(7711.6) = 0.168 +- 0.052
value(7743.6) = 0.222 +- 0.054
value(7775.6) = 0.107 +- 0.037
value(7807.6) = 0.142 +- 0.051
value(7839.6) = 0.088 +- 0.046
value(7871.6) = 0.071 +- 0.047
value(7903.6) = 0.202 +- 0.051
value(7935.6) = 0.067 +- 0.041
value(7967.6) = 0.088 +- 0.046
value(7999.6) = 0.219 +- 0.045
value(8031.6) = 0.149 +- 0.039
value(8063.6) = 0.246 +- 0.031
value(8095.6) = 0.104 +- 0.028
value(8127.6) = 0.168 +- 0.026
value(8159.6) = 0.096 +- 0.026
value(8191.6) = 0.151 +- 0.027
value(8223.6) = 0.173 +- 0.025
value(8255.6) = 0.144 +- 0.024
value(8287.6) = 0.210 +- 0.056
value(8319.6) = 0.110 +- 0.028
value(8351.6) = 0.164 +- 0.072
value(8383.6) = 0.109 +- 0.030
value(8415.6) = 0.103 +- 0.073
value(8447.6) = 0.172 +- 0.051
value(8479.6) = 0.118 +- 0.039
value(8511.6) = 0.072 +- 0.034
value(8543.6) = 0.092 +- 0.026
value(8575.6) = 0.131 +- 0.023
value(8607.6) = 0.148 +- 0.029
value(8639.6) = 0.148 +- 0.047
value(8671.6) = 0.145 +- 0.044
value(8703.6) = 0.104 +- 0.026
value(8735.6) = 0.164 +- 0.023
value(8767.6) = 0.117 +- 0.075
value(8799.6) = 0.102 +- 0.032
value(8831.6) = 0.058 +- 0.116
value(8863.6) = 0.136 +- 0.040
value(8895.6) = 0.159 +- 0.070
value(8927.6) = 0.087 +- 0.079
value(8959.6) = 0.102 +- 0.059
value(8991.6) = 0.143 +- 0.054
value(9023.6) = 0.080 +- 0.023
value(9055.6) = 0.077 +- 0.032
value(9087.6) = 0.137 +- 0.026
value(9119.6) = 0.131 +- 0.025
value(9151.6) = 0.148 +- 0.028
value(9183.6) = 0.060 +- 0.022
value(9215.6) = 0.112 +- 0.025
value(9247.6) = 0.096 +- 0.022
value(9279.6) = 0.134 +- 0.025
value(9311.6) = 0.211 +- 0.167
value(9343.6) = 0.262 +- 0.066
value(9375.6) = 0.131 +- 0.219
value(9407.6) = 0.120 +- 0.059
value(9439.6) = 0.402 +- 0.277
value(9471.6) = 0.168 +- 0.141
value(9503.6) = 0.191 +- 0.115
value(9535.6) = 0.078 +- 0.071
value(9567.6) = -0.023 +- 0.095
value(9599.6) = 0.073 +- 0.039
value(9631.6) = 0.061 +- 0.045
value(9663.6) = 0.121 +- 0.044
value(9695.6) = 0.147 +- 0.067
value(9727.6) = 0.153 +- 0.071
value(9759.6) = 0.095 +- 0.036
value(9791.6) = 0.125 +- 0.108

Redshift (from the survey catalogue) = 0.13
